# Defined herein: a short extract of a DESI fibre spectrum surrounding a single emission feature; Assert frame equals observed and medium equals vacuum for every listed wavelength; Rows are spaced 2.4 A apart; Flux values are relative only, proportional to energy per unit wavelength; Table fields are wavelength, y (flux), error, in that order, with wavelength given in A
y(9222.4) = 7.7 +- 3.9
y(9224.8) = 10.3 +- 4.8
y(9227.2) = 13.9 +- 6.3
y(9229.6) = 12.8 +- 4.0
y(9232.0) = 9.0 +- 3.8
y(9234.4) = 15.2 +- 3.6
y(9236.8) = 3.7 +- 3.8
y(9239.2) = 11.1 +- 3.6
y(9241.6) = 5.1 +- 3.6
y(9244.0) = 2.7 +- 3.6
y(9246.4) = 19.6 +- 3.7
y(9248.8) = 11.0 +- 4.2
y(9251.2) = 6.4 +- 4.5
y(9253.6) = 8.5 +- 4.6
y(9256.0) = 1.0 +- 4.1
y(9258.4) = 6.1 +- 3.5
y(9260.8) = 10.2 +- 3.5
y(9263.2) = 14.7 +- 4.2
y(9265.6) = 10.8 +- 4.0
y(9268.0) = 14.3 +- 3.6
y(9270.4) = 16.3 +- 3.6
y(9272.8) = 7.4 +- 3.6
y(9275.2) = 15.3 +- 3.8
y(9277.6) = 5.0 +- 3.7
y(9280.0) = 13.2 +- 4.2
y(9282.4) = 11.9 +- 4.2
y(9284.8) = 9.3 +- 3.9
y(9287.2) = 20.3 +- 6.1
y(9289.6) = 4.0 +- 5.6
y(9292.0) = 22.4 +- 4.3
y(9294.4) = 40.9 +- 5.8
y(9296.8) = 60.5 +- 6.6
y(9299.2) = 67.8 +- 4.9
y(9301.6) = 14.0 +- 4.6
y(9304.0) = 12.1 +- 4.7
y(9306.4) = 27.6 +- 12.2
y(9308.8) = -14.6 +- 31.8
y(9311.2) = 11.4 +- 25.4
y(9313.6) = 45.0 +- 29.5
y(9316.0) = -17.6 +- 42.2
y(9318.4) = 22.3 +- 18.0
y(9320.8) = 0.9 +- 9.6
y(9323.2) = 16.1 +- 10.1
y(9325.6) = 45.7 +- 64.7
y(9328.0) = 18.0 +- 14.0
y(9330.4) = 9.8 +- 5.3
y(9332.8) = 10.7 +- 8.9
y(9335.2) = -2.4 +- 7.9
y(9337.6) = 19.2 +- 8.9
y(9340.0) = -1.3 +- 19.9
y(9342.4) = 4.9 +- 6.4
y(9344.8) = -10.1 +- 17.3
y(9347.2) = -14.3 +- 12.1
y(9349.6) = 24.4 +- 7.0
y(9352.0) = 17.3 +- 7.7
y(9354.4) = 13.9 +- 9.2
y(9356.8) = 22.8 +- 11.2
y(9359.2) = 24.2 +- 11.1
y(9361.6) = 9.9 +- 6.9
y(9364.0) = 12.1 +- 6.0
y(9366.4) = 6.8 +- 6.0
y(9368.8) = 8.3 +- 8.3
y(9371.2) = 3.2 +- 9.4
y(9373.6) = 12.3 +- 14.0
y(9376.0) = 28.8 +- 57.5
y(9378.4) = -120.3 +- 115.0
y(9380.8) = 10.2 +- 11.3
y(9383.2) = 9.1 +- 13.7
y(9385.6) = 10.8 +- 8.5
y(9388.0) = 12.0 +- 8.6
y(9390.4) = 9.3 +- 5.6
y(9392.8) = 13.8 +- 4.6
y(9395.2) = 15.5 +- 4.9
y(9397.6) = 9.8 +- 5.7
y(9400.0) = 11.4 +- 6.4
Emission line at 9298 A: [O III]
